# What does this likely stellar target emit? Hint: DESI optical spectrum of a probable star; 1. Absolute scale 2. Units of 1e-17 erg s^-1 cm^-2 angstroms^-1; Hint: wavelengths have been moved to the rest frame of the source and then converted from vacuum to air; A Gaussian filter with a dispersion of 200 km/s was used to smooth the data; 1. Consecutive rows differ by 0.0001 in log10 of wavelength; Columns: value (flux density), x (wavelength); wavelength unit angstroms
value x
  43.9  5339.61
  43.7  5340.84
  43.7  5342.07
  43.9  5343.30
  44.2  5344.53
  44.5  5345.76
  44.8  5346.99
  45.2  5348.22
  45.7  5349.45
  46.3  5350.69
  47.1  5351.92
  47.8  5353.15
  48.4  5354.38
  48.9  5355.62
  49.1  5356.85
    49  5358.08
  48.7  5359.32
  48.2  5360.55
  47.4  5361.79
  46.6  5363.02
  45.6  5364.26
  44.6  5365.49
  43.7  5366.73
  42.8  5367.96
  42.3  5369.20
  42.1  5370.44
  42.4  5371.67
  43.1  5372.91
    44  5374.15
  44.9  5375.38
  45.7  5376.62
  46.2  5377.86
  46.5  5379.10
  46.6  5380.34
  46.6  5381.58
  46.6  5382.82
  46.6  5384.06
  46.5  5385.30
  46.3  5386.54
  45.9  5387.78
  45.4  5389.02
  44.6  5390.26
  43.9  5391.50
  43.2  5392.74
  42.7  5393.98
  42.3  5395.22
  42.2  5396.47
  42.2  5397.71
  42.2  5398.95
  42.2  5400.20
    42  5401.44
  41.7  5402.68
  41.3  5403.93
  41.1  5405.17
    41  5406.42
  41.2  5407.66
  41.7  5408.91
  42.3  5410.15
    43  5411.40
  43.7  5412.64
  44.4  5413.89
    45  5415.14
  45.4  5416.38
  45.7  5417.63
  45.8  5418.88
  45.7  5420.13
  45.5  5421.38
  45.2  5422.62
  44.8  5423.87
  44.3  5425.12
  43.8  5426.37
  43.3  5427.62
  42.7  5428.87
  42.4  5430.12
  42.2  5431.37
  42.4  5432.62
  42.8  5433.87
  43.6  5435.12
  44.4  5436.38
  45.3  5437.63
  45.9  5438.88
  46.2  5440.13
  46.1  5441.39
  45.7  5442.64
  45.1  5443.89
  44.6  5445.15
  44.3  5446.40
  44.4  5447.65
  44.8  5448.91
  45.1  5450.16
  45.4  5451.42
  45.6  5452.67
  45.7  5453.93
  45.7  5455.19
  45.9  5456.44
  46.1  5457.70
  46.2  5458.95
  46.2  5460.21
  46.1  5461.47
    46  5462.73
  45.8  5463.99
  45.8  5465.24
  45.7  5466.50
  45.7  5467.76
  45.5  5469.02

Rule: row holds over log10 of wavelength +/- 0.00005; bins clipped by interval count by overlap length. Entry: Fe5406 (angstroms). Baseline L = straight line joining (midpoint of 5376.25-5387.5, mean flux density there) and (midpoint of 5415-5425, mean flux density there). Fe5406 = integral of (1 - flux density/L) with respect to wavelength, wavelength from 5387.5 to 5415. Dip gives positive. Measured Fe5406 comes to 1.88 angstroms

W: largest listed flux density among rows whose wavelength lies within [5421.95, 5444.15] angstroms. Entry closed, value 46.2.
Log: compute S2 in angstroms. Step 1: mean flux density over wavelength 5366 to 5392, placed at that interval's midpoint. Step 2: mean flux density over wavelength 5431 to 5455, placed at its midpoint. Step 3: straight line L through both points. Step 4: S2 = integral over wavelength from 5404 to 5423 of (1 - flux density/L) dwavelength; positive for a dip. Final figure 0.48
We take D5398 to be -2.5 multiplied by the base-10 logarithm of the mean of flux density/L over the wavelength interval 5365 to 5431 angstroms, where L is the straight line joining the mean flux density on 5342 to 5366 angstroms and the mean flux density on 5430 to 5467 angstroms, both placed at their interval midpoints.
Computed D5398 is 0.05 mag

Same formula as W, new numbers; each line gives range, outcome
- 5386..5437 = 46.3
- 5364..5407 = 46.6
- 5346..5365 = 49.1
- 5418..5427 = 45.8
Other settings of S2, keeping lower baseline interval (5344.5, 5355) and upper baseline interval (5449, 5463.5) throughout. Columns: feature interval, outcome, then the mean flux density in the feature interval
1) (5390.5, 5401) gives 0.8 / 42.7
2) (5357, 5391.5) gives 0.4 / 45.5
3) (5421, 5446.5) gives 0.9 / 44.3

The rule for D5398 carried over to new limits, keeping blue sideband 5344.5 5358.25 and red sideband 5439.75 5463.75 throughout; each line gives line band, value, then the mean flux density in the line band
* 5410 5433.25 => 0.04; 44.1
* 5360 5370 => 0.04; 45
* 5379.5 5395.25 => 0.02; 45.3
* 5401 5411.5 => 0.11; 41.6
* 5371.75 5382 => 0.03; 45.2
